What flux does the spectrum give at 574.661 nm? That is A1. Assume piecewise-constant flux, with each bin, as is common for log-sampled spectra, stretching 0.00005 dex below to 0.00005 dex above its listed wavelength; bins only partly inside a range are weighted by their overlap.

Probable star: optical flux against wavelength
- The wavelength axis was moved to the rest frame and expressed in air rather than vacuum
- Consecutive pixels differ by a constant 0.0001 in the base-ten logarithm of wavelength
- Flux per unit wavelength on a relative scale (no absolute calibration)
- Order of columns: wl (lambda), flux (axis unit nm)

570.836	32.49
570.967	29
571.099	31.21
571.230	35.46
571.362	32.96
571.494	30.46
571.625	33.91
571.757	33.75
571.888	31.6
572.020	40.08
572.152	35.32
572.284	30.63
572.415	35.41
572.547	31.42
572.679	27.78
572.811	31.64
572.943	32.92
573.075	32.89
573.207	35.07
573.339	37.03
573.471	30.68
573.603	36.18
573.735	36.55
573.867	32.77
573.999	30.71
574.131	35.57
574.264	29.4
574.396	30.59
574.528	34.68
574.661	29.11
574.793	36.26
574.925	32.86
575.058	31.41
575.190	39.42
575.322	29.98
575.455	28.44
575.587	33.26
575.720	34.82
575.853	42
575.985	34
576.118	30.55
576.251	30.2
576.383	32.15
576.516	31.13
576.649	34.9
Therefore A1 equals 29.11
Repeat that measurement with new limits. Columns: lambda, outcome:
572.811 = 31.64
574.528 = 34.68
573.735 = 36.55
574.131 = 35.57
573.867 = 32.77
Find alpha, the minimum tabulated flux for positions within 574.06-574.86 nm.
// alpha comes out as 29.11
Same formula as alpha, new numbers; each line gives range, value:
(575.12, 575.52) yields 28.44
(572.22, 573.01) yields 27.78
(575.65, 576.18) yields 30.55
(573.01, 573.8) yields 30.68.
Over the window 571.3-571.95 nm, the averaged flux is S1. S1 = 32.6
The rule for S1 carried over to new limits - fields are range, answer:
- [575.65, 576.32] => 34.3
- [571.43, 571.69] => 32.3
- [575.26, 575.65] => 30.5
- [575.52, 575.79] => 34.1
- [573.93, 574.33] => 31.9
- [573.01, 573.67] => 34.4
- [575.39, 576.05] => 34.5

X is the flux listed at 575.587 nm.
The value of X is 33.26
